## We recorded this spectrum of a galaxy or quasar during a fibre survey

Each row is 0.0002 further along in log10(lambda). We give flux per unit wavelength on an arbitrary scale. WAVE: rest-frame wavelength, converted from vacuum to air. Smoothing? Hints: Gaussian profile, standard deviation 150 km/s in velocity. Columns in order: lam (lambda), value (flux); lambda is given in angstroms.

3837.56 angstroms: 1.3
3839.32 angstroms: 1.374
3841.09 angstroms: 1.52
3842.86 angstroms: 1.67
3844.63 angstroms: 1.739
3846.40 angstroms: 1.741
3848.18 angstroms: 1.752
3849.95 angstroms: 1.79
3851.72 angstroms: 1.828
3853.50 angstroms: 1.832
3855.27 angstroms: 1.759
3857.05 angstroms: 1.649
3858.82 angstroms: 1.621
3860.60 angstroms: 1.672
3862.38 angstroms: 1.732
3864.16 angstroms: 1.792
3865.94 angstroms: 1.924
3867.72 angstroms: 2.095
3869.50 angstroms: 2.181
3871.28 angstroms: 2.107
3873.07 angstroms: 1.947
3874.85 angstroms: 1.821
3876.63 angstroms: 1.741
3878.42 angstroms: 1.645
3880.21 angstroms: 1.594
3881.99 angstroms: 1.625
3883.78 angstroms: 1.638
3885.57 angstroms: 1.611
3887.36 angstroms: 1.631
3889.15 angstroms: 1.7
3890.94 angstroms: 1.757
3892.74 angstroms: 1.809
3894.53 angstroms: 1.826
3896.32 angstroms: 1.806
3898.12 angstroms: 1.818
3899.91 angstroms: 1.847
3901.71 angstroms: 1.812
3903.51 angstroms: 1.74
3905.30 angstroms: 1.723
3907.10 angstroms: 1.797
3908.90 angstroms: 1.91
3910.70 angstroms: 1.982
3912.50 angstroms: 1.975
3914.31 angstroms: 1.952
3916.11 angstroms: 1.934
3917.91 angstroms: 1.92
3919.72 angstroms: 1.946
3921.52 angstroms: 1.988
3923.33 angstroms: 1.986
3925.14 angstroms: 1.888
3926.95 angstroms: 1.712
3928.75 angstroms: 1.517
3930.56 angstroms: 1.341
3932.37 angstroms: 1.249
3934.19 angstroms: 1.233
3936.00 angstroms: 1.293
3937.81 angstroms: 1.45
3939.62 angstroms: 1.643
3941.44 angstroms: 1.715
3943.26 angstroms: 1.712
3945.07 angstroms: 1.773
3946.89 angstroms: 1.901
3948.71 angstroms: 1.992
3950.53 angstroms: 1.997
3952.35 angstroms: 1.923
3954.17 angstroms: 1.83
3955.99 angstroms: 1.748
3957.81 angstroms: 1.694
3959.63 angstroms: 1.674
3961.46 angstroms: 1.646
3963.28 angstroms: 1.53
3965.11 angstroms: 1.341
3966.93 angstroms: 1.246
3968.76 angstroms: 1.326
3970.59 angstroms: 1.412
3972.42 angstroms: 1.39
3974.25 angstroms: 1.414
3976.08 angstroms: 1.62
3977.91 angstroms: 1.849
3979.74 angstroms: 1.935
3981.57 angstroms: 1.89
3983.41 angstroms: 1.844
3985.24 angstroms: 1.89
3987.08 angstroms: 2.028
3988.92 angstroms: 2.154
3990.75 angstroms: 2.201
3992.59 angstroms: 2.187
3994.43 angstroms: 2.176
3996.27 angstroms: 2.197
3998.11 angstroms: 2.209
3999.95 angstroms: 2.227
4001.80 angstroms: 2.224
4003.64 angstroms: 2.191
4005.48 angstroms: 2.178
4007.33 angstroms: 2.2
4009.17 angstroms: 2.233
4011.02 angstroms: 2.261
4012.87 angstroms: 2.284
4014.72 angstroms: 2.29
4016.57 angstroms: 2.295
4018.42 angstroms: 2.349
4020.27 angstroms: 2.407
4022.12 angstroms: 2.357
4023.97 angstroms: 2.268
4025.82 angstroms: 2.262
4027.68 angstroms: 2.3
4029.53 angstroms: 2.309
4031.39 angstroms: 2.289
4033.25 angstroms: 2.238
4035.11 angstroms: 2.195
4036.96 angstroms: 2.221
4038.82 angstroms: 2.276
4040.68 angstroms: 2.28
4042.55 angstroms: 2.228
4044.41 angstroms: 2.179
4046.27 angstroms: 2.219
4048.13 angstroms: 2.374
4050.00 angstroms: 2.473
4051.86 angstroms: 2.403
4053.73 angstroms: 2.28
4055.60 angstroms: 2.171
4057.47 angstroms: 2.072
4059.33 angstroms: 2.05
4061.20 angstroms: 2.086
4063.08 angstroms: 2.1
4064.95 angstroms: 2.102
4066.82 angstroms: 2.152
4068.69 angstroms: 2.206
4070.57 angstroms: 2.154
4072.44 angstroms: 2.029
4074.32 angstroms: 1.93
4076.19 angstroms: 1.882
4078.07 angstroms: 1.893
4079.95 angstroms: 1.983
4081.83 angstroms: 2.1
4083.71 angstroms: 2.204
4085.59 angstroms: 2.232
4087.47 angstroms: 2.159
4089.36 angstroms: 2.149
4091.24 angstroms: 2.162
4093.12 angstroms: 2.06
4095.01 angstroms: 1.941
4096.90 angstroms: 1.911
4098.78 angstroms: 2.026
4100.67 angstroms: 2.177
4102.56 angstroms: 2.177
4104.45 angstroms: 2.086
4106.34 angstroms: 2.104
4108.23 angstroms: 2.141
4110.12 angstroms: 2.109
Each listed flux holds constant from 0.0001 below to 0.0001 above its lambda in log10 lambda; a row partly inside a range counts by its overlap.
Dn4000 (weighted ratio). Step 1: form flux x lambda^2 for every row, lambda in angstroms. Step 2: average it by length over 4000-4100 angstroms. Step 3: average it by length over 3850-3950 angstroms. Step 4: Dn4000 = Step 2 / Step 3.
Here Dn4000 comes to 1.33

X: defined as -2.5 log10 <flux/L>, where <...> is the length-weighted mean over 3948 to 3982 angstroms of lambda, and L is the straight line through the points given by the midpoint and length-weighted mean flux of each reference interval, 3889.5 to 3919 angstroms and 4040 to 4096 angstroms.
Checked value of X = 0.184 mag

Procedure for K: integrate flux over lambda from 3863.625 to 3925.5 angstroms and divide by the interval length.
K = 1.84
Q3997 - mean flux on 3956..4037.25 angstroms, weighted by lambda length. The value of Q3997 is 2.01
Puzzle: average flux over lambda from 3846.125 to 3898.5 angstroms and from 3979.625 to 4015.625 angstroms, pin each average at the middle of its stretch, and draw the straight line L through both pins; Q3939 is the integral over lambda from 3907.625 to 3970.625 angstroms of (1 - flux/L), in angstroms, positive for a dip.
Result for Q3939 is 8.6 angstroms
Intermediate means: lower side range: 1.78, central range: 1.7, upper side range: 2.14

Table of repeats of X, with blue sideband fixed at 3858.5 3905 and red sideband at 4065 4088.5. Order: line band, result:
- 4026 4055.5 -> -0.13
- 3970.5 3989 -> 0.10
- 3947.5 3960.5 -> 0.03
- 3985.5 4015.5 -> -0.12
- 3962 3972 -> 0.35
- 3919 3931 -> 0.04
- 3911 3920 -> -0.06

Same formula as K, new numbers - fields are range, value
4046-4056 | 2.33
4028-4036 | 2.26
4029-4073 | 2.21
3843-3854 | 1.77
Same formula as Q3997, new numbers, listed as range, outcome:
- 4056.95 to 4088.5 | 2.08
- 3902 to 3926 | 1.9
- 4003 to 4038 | 2.27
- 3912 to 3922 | 1.95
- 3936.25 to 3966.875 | 1.7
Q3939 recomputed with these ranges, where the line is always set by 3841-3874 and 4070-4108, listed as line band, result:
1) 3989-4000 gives -1.3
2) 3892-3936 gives 2.5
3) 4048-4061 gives -1.4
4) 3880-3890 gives 1.1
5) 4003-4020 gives -2.4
